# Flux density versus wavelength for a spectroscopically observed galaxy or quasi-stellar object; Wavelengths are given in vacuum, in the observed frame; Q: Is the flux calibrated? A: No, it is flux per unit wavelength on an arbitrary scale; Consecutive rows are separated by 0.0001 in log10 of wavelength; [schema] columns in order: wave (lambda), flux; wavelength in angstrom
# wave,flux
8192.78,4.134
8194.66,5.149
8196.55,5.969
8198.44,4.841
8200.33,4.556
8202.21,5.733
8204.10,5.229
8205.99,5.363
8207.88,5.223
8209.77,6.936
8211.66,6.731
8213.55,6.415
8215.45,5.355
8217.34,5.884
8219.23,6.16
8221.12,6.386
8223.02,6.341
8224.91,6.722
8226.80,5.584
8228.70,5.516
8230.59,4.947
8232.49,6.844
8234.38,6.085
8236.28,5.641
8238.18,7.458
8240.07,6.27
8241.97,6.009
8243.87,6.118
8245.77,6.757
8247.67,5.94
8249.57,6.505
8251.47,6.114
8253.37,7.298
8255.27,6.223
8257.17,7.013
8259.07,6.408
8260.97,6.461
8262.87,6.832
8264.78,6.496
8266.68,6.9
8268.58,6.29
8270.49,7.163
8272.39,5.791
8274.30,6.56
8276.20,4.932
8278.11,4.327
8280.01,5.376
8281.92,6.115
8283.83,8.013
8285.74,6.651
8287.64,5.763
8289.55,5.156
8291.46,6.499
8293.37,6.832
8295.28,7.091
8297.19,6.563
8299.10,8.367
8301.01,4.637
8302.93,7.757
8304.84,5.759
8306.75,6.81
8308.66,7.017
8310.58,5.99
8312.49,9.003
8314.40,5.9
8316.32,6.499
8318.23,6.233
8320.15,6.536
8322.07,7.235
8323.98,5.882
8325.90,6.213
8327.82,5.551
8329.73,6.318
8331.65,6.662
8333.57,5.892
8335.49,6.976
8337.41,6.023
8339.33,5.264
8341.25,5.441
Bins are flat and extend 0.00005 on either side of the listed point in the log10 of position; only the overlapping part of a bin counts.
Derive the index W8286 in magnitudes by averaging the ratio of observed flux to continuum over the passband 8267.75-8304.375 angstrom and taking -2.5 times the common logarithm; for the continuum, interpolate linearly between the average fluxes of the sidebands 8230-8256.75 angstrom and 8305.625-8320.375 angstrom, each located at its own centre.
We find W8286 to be 0.049 mag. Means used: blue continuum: 6.33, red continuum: 6.75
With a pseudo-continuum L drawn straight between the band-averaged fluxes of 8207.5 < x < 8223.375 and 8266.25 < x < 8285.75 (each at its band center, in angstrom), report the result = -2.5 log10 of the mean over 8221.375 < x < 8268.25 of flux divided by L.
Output -0.03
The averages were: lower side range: 6.18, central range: 6.35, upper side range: 6.15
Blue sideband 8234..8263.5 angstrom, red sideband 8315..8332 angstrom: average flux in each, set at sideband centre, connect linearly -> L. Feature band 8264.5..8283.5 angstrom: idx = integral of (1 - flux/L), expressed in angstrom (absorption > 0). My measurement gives 1.1 angstrom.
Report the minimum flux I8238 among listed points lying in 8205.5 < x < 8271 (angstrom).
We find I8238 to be 4.947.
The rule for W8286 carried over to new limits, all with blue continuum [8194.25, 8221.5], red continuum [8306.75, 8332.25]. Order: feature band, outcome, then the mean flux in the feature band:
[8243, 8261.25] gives -0.08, 6.49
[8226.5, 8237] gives 0.02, 5.78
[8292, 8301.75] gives -0.06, 6.74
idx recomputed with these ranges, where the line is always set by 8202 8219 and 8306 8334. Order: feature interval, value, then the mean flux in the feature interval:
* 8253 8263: -0.80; 6.67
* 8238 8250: -0.56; 6.37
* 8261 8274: -0.73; 6.57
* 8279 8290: 0.18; 6.22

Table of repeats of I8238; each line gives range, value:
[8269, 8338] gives 4.327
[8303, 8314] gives 5.759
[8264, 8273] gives 5.791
